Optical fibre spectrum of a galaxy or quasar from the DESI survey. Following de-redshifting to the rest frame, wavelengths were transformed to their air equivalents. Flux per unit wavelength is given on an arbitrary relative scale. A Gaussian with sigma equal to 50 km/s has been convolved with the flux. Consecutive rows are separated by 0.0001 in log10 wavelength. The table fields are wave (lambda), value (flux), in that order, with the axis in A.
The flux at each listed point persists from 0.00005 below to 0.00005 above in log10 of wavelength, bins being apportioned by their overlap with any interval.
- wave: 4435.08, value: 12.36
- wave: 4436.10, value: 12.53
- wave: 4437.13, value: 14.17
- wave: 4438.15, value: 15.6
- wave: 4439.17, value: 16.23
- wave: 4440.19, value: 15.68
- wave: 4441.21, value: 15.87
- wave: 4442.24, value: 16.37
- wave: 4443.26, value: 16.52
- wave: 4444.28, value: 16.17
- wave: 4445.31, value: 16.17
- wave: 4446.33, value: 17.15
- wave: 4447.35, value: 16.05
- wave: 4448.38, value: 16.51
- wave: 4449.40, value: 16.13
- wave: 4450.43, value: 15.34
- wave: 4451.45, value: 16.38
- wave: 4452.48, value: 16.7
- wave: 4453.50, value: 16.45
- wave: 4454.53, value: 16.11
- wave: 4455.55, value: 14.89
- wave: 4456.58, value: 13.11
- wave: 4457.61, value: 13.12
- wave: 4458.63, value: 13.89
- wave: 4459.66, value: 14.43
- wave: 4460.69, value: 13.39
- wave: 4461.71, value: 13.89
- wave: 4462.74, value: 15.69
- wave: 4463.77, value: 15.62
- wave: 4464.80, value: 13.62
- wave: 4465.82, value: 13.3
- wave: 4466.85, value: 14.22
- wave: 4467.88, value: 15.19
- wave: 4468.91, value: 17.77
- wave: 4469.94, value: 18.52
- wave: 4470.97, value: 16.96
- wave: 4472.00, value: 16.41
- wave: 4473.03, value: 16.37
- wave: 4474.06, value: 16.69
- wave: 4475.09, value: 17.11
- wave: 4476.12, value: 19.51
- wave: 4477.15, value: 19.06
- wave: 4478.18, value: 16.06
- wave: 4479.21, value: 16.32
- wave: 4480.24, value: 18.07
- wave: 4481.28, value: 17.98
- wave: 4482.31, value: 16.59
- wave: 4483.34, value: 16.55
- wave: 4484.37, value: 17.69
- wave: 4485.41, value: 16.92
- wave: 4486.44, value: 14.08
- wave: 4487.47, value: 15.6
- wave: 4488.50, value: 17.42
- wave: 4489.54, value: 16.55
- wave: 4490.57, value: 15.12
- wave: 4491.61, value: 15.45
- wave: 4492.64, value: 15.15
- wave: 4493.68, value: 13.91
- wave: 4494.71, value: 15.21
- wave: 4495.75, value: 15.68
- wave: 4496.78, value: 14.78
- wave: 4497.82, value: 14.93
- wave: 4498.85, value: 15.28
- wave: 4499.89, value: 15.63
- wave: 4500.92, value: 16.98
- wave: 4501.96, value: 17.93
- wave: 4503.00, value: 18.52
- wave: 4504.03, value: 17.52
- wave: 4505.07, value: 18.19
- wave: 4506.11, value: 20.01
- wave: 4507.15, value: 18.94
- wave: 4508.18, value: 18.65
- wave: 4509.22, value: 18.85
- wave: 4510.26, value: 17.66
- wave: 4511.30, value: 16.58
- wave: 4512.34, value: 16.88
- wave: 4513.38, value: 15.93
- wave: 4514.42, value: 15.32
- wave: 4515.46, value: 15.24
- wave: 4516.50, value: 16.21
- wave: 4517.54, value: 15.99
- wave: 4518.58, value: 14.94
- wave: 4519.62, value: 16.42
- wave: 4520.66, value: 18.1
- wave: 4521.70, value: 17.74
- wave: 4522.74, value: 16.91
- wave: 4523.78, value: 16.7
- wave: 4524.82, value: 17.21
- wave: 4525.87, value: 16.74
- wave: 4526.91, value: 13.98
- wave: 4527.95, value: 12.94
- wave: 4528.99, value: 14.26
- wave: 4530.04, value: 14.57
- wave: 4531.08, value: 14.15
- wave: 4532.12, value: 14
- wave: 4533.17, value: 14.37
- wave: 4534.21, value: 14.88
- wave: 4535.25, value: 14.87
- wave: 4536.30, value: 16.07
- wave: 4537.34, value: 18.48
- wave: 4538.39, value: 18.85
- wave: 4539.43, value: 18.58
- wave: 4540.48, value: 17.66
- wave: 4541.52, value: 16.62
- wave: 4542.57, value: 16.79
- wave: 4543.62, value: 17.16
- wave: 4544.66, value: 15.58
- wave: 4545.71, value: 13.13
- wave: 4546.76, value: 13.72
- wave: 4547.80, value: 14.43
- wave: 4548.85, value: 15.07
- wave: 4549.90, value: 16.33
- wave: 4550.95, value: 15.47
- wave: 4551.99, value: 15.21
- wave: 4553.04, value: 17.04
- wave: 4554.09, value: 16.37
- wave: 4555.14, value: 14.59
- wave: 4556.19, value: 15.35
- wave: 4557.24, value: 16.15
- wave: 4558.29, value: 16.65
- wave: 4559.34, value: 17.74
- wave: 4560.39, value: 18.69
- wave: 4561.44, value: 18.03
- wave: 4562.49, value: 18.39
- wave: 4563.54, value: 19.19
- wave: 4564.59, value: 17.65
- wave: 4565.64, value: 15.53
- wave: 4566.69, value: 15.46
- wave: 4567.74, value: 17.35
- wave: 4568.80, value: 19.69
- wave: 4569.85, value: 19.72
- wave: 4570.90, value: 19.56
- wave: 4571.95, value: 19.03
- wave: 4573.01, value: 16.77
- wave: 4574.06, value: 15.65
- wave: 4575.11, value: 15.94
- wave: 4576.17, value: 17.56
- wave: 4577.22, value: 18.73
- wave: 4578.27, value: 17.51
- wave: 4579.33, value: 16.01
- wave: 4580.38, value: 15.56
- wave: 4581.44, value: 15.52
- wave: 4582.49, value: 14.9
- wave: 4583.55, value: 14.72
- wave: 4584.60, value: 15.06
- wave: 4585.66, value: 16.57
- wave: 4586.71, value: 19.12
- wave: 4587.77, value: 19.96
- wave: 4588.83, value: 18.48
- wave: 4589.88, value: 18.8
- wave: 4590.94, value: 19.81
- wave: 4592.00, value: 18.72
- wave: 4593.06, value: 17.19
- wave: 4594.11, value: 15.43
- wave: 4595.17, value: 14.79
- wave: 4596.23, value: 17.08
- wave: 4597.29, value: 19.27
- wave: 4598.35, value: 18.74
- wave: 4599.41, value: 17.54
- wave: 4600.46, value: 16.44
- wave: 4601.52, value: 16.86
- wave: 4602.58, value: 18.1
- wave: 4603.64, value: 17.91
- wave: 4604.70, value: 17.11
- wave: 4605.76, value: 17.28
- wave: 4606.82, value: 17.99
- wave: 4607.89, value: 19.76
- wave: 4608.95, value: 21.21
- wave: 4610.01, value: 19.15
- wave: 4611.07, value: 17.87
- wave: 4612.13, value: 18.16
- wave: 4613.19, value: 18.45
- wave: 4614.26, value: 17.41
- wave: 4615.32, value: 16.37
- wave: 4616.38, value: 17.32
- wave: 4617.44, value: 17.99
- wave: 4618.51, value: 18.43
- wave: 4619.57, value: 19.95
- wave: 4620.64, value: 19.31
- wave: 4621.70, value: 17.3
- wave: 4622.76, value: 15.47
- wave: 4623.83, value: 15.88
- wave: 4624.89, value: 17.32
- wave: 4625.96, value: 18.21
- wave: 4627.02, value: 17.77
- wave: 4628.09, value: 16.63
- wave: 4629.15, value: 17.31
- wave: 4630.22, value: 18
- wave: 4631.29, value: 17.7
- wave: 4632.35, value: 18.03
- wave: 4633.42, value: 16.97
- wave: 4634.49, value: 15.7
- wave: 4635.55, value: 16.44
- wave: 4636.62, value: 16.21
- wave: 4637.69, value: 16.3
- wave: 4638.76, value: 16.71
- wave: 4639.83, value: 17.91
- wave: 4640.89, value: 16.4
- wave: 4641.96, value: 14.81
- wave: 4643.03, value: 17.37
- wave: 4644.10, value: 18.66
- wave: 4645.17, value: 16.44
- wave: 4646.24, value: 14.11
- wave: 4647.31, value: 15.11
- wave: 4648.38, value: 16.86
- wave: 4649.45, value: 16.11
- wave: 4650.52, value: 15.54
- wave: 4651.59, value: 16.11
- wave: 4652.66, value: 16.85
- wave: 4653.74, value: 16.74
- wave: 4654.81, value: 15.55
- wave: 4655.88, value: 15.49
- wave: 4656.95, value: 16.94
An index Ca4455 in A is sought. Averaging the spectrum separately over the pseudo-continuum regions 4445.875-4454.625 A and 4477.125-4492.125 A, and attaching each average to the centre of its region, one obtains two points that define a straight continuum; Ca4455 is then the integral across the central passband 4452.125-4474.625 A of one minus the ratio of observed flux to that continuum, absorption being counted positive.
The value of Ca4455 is 1.5 A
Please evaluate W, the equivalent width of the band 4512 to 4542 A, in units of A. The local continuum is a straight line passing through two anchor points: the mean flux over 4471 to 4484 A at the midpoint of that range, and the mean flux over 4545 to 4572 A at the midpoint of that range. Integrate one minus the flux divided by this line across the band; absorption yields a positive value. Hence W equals 1.6 A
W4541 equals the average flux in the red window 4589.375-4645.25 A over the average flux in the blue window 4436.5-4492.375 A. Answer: 1.10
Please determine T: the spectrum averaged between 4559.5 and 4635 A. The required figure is 17.6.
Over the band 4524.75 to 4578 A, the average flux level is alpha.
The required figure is 16.4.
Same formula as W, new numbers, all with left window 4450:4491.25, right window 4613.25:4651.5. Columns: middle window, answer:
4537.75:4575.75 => -0.7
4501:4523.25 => -1.4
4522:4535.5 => 1.0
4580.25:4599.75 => -0.6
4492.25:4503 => 0.3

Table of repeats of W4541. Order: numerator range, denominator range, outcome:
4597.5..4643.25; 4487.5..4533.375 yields 1.08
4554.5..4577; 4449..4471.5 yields 1.14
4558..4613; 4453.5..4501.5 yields 1.11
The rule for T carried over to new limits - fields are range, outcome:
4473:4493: 16.7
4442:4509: 16.2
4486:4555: 16.1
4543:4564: 16.2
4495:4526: 16.9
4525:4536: 14.6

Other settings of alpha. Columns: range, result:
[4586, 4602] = 17.9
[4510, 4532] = 15.9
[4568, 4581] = 17.6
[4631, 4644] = 16.8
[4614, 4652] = 16.9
